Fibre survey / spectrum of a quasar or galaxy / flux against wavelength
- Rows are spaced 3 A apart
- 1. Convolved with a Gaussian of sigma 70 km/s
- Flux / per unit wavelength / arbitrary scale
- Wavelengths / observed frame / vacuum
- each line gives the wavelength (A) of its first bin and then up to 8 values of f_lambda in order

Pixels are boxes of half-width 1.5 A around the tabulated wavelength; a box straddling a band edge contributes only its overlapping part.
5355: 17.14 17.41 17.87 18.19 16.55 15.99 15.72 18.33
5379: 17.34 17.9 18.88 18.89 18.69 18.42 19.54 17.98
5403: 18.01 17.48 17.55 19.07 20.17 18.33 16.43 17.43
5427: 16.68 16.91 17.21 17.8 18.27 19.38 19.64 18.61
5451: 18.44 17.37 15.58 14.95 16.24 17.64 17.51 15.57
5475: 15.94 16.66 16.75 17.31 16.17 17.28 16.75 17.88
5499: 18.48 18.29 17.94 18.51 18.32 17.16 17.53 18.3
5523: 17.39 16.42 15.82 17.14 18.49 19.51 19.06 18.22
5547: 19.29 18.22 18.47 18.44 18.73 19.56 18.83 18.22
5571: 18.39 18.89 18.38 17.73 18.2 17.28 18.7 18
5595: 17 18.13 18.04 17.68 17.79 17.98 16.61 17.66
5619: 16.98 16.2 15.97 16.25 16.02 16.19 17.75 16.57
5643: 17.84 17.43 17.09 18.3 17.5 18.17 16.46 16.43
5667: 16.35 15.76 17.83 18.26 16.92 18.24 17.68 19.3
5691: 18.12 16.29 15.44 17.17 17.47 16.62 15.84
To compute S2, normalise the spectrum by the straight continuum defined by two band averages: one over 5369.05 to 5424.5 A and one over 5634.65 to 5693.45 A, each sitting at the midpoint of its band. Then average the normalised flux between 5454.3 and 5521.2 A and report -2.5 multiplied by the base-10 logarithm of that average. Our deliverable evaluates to 0.04 mag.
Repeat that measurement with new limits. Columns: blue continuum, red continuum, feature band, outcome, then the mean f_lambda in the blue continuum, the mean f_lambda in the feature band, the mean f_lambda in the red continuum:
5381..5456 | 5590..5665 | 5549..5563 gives -0.07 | 18.2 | 18.7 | 17.2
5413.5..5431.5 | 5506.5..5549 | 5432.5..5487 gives 0.03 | 17.7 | 17.2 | 17.9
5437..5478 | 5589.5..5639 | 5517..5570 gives -0.06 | 17.3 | 18.2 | 17.2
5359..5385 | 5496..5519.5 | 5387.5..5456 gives -0.03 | 17.3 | 18.2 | 18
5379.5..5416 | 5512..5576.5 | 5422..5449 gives 0.03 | 18.5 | 18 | 18.2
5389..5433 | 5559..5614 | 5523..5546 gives 0.02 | 18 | 17.8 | 18.1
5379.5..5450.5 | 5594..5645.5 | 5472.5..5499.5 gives 0.06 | 18.2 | 16.9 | 17.1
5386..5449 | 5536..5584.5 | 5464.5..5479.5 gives 0.11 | 18.2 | 16.7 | 18.6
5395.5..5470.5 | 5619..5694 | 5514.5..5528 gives 0.01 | 17.8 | 17.3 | 17.2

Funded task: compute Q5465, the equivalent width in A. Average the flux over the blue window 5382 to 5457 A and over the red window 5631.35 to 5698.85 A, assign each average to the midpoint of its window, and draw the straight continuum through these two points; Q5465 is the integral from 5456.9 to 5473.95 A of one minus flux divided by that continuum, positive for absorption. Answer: 1.6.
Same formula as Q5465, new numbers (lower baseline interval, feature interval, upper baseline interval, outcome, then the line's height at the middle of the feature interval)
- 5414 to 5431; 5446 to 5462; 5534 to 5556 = 0.8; 17.9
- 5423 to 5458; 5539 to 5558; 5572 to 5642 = -1.2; 17.5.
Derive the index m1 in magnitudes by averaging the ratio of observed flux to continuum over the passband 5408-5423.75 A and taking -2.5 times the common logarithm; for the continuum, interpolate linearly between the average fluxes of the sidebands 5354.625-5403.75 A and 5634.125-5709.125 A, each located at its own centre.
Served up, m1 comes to -0.03 mag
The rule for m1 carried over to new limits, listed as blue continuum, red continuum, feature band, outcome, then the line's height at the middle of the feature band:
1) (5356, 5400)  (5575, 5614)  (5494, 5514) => -0.02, 17.8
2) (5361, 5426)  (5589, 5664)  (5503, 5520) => -0.02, 17.6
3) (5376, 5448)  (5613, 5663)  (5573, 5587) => -0.05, 17.3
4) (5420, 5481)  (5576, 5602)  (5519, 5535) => 0.03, 17.6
